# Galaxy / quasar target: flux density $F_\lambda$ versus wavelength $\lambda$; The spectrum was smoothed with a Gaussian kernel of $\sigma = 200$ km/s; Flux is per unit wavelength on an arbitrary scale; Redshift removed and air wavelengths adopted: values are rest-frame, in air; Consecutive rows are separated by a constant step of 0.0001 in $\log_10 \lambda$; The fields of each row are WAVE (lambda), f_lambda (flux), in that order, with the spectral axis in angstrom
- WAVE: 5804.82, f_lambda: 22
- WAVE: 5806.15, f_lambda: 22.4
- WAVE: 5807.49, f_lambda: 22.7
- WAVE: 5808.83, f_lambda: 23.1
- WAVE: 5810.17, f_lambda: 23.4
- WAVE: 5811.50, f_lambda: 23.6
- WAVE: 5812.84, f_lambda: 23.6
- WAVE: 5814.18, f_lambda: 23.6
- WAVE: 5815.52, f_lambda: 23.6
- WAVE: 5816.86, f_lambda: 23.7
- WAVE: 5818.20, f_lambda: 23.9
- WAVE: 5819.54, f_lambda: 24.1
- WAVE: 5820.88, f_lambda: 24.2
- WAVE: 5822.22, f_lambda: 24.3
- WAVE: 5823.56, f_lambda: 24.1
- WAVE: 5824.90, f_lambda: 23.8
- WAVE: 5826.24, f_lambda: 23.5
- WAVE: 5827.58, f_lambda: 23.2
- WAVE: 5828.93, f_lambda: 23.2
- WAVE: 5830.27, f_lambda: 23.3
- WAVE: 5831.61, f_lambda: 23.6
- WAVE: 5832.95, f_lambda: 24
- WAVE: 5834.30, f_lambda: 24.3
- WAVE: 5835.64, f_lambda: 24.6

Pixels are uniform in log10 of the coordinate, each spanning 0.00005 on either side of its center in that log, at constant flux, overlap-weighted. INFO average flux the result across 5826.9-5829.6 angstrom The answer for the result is 23.2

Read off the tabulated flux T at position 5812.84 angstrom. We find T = 23.6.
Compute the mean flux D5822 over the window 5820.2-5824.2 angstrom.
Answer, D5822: 24.2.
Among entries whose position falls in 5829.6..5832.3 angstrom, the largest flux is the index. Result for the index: 23.6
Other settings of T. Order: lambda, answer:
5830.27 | 23.3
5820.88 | 24.2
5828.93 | 23.2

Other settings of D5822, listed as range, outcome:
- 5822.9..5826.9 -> 23.8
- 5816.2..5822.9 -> 24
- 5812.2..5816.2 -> 23.6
